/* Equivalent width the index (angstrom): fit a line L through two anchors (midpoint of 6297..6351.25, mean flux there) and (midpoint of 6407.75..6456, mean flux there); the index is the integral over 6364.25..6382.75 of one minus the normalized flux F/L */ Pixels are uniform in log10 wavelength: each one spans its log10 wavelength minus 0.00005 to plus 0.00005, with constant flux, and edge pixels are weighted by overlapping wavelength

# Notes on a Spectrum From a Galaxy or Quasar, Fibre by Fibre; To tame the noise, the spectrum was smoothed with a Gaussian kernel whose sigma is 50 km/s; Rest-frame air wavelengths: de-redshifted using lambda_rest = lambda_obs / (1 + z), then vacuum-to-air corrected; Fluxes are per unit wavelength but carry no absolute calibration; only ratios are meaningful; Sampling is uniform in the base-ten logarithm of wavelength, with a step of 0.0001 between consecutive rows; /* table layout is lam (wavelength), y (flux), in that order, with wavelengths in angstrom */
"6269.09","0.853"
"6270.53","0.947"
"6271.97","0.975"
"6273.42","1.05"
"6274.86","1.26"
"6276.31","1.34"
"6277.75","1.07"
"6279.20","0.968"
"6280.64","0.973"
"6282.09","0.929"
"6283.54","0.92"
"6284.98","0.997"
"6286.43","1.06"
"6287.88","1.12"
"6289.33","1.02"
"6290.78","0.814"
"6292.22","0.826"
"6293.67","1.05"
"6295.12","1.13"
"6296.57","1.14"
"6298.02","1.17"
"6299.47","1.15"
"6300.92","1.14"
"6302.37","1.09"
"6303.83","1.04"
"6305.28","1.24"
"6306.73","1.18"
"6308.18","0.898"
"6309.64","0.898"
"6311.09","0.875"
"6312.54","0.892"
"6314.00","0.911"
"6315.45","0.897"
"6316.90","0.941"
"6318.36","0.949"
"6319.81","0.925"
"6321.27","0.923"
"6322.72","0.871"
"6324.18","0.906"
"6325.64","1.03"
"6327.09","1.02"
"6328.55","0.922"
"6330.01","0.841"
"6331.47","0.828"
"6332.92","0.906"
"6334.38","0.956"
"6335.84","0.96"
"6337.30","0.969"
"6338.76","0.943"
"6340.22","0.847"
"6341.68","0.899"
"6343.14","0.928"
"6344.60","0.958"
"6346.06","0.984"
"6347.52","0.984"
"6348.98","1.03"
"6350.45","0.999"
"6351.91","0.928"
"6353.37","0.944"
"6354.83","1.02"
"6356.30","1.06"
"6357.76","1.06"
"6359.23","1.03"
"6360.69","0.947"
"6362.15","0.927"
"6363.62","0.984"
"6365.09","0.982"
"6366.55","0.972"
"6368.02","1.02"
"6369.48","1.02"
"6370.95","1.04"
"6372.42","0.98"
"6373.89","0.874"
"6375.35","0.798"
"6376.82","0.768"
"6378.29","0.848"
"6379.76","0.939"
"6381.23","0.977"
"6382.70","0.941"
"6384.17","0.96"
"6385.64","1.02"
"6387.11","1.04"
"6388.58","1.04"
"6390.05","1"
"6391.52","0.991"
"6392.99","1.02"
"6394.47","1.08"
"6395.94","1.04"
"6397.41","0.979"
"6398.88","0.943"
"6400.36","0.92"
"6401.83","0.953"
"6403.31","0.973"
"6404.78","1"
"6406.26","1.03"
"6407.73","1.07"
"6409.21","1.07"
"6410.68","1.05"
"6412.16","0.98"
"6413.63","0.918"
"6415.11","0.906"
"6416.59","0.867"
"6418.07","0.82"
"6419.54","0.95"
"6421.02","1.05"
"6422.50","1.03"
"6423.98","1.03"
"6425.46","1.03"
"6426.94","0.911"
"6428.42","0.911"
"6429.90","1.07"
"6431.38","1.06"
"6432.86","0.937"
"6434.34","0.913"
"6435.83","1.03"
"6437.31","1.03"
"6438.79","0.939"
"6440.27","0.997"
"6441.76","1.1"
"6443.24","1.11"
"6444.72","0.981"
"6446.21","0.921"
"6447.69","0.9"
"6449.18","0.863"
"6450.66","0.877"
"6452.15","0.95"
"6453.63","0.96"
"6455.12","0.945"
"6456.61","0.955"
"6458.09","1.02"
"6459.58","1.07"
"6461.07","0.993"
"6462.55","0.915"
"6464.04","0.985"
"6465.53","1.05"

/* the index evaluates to 0.7 angstrom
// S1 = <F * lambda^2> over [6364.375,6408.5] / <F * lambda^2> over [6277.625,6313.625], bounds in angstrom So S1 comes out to 0.98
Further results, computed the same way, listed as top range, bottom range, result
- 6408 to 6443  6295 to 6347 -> 1.05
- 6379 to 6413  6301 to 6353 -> 1.07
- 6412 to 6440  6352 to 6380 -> 1.03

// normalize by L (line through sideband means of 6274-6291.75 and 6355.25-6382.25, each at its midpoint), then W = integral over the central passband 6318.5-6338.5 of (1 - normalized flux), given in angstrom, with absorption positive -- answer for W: 1.3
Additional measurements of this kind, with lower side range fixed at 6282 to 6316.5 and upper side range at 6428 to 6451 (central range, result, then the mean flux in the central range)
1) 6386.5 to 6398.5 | -0.3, 1.02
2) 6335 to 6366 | 1.0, 0.971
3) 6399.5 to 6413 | -0.2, 1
